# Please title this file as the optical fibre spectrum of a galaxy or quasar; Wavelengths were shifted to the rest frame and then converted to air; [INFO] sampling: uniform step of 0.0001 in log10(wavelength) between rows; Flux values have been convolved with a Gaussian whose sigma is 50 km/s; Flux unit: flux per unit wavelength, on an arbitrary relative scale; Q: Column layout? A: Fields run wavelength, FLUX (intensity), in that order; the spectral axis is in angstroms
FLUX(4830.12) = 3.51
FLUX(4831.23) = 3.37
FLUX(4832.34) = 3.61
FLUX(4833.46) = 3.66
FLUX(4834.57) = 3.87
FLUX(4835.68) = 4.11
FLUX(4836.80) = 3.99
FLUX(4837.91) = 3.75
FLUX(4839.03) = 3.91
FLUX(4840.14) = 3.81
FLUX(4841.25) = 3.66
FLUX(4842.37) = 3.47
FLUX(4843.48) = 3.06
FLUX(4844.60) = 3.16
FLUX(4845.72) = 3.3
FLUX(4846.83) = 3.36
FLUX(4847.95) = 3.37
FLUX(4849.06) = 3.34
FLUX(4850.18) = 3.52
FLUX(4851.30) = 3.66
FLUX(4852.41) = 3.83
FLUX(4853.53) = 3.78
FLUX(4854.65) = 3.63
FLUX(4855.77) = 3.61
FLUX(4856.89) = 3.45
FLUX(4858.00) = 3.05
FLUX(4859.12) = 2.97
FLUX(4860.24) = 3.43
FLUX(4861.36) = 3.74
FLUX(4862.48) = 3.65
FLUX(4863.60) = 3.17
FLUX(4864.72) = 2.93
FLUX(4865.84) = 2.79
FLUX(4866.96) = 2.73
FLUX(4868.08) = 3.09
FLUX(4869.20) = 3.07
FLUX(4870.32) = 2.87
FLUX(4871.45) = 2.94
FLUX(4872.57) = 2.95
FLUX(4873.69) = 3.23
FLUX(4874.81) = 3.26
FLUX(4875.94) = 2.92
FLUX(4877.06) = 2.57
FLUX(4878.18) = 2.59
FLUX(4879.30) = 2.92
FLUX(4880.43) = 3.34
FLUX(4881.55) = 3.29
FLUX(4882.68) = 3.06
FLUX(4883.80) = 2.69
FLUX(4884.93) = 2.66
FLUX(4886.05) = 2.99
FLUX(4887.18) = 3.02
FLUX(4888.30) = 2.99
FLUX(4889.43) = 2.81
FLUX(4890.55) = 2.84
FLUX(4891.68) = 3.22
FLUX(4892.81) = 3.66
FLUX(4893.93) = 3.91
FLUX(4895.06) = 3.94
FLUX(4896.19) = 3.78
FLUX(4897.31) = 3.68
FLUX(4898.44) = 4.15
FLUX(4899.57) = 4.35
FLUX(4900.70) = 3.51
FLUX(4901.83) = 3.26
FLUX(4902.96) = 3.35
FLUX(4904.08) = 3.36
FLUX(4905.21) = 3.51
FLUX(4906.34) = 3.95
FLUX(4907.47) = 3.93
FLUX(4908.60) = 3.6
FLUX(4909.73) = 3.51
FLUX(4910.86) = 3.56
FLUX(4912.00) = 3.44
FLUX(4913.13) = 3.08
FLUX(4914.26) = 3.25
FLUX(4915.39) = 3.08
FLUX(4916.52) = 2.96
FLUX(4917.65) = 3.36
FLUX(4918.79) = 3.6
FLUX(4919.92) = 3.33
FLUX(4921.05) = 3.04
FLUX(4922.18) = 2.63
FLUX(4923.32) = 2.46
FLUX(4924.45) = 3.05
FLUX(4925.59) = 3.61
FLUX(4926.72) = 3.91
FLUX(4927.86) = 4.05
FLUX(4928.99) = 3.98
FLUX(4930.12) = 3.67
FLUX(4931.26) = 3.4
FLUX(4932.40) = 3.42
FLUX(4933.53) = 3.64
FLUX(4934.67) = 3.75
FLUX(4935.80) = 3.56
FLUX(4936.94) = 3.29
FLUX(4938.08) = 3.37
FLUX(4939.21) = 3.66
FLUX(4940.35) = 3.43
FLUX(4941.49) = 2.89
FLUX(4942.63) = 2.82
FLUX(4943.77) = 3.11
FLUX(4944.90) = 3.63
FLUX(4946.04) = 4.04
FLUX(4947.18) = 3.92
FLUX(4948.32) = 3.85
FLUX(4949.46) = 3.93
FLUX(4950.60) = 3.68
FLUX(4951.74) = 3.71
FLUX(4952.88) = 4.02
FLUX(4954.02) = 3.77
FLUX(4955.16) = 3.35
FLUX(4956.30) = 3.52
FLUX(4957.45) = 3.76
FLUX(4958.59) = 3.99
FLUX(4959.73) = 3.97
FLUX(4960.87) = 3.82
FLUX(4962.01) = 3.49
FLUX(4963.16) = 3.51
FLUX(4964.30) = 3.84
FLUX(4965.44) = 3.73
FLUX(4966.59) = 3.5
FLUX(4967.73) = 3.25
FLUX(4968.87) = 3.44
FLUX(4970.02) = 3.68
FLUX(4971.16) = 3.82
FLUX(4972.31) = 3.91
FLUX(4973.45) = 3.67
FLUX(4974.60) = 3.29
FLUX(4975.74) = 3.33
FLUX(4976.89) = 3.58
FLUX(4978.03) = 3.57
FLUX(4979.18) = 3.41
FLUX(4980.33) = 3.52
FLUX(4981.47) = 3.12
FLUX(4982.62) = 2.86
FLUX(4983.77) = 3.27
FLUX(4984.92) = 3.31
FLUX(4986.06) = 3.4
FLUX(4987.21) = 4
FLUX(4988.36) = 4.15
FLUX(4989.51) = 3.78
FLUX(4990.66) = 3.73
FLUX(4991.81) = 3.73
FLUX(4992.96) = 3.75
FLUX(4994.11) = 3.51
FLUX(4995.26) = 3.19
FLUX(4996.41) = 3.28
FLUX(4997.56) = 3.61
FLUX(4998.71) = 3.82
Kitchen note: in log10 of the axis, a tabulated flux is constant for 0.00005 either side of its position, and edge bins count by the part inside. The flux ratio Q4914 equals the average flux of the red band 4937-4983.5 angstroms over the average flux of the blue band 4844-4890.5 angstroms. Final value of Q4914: 1.1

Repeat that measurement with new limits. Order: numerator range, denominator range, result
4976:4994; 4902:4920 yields 1.03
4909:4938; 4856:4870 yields 1.07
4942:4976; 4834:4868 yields 1.05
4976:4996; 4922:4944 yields 1.03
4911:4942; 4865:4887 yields 1.14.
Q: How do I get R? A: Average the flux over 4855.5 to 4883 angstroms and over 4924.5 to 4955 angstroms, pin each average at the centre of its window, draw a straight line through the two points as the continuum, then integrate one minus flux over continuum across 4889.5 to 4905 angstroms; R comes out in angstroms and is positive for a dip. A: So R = -1.3 angstroms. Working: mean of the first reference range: 3.1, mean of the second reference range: 3.61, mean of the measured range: 3.59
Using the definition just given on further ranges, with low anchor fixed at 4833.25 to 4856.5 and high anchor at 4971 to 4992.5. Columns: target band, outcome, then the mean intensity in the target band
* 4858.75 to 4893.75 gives 5.26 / 3.05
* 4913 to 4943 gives 1.84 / 3.35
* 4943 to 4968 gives -0.99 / 3.7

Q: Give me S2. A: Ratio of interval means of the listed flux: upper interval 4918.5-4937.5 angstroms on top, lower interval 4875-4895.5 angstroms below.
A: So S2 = 1.12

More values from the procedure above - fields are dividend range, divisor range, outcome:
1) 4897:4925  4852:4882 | 1.07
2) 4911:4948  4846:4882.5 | 1.05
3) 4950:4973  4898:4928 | 1.08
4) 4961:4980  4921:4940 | 1.03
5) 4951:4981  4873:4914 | 1.09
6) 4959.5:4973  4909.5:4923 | 1.14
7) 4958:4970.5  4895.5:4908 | 0.98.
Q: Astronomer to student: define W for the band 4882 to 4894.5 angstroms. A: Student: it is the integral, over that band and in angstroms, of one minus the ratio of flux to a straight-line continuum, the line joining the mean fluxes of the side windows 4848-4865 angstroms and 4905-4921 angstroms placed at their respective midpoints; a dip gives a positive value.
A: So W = 1.3 angstroms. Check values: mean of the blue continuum 3.46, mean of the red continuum 3.42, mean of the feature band 3.08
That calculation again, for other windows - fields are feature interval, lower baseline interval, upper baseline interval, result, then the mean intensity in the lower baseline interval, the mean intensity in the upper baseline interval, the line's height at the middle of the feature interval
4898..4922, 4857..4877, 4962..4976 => -1.2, 3.1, 3.58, 3.3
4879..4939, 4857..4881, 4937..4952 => -1.5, 3.07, 3.53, 3.31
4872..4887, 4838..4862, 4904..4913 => 2.5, 3.49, 3.59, 3.54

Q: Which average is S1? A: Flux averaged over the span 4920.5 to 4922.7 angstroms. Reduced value 2.84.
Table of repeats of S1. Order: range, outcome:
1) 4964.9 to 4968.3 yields 3.49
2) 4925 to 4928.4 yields 3.84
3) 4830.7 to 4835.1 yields 3.63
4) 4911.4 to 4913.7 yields 3.25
